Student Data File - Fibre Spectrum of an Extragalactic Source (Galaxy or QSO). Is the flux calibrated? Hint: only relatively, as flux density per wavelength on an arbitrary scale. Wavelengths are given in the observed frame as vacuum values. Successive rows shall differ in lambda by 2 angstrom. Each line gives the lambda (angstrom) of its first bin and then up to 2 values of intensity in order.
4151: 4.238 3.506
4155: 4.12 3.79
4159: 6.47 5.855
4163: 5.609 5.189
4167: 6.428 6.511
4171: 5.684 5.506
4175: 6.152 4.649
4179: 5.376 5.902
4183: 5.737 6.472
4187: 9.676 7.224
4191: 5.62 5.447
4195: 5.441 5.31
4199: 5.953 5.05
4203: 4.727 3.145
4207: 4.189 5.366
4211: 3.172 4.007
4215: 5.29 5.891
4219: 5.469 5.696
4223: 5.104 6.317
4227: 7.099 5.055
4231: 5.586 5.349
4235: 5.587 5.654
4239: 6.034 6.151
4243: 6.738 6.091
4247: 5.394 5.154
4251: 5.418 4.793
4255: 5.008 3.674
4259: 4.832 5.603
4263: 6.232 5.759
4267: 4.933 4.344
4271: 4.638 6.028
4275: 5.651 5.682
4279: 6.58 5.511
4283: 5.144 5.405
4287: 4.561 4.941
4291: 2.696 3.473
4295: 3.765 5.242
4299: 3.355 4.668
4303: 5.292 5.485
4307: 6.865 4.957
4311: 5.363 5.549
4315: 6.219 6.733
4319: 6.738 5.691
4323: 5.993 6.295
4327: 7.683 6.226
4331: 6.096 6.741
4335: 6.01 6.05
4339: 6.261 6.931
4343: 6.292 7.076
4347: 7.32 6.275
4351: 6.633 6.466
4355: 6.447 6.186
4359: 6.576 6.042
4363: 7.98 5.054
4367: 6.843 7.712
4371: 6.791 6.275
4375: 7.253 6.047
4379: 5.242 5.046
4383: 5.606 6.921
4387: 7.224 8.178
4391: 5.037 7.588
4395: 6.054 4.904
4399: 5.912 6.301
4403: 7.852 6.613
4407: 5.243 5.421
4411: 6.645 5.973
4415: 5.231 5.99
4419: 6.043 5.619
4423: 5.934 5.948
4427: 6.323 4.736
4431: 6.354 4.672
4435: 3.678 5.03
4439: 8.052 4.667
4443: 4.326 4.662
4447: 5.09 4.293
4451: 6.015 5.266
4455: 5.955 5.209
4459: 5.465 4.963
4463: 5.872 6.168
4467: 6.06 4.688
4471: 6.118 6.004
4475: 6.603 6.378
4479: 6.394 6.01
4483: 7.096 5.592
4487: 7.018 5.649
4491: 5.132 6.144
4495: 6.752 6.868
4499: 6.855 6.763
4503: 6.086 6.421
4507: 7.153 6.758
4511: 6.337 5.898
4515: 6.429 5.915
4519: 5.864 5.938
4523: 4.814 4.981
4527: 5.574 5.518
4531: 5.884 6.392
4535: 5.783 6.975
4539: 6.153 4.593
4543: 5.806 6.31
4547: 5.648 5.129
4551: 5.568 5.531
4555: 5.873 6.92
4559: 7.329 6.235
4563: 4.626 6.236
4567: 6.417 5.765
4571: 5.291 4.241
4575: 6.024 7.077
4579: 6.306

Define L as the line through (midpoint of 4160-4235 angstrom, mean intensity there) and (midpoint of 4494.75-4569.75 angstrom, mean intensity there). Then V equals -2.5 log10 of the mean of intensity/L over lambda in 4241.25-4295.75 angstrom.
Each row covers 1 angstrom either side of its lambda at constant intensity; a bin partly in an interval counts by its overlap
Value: 0.11 mag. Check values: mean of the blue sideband 5.57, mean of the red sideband 6.05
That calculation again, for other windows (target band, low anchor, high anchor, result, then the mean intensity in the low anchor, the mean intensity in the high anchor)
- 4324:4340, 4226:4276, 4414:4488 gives -0.16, 5.47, 5.66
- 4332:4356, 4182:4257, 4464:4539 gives -0.13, 5.53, 6.14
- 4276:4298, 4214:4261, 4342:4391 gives 0.22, 5.54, 6.53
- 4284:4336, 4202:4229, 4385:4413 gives 0.06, 5.04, 6.39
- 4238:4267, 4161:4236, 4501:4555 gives 0.03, 5.57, 5.92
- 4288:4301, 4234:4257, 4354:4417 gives 0.42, 5.55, 6.32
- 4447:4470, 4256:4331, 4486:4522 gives 0.13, 5.36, 6.33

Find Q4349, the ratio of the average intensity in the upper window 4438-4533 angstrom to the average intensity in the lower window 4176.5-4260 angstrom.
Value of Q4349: 1.08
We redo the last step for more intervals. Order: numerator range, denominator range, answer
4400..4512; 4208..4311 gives 1.13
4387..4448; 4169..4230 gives 1.05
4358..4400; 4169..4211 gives 1.14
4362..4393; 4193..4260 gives 1.24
